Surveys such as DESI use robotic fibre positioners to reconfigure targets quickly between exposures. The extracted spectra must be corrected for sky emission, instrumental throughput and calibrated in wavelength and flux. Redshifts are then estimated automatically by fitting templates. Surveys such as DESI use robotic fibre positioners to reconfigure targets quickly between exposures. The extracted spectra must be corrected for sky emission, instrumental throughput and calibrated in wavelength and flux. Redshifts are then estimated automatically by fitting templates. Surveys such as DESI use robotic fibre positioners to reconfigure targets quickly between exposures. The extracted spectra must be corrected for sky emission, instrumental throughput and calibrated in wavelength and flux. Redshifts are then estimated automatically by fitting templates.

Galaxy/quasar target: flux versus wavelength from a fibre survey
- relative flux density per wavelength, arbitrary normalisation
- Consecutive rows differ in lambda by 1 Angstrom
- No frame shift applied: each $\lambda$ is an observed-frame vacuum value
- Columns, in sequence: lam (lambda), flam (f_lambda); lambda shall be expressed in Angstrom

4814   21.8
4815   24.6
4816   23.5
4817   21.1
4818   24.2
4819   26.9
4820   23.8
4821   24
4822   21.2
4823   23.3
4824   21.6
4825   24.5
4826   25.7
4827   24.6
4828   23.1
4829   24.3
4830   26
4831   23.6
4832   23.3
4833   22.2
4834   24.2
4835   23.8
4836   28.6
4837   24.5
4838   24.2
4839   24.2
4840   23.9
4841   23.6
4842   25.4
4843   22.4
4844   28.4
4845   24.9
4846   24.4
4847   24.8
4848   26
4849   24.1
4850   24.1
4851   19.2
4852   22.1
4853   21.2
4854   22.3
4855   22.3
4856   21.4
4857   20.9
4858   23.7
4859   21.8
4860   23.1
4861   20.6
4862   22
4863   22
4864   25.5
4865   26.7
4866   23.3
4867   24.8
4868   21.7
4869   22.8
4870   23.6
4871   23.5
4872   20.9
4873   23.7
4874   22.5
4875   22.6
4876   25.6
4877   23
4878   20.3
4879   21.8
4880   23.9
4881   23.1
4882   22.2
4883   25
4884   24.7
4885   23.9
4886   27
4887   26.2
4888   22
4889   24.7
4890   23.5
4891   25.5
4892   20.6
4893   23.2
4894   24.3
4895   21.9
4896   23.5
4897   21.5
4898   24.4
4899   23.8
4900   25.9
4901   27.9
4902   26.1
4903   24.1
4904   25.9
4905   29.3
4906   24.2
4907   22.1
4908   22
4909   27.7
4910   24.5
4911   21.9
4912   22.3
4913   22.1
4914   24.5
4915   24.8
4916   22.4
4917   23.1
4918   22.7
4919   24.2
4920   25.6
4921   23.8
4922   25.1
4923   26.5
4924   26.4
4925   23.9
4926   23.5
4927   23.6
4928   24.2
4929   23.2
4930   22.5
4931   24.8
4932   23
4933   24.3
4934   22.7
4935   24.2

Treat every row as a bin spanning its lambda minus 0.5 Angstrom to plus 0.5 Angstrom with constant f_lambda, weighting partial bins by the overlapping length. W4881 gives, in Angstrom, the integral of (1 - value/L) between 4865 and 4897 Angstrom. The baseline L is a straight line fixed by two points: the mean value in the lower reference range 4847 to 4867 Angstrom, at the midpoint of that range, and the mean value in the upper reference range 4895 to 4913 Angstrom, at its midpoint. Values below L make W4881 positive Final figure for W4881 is 0.3 Angstrom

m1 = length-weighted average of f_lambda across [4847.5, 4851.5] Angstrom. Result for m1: 23.4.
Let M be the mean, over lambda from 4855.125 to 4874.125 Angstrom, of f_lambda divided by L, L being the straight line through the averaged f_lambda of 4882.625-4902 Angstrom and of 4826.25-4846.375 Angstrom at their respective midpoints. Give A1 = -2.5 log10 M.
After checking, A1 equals 0.069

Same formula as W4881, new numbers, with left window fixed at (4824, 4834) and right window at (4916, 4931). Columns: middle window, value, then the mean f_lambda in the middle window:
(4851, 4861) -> 0.91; 21.9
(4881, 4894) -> 0.04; 24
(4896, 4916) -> -0.24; 24.4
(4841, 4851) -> -0.23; 24.6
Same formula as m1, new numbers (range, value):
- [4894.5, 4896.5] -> 22.7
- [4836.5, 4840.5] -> 24.2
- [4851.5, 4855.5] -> 22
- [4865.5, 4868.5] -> 23.3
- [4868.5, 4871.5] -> 23.3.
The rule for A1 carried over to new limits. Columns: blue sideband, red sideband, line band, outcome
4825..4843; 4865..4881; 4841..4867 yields 0.017 mag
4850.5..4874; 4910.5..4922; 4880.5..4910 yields -0.056 mag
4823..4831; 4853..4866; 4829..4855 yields -0.026 mag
